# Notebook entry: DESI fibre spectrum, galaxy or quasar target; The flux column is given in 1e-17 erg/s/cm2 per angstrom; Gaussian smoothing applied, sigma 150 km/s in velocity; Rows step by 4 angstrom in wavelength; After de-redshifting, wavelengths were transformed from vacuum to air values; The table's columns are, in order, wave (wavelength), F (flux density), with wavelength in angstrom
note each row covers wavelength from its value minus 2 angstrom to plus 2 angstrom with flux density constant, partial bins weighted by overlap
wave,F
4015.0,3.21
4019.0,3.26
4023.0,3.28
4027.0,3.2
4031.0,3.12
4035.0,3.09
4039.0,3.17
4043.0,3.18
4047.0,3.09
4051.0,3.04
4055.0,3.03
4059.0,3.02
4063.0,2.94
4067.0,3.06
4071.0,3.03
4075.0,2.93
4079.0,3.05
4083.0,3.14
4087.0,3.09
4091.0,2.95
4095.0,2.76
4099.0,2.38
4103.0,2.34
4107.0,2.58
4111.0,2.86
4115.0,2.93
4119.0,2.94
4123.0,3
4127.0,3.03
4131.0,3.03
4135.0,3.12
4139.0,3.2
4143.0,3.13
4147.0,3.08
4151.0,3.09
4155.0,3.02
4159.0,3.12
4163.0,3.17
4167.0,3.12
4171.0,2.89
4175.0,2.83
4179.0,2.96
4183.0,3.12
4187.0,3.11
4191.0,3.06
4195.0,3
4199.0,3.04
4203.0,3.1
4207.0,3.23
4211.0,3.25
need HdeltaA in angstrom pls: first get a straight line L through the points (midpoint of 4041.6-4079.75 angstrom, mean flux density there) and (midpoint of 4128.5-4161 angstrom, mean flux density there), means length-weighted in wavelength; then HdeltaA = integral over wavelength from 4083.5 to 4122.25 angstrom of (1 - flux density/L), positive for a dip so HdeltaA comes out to 3.6 angstrom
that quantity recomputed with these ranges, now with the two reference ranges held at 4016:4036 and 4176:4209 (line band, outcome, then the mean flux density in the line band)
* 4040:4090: 1.83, 3.05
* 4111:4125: 0.82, 2.94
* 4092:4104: 2.28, 2.54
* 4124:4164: 0.15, 3.09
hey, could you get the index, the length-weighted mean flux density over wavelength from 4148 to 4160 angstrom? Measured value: 3.07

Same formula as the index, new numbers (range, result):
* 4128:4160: 3.1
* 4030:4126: 2.95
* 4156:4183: 3.02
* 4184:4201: 3.06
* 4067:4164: 2.96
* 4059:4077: 2.99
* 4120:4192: 3.06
